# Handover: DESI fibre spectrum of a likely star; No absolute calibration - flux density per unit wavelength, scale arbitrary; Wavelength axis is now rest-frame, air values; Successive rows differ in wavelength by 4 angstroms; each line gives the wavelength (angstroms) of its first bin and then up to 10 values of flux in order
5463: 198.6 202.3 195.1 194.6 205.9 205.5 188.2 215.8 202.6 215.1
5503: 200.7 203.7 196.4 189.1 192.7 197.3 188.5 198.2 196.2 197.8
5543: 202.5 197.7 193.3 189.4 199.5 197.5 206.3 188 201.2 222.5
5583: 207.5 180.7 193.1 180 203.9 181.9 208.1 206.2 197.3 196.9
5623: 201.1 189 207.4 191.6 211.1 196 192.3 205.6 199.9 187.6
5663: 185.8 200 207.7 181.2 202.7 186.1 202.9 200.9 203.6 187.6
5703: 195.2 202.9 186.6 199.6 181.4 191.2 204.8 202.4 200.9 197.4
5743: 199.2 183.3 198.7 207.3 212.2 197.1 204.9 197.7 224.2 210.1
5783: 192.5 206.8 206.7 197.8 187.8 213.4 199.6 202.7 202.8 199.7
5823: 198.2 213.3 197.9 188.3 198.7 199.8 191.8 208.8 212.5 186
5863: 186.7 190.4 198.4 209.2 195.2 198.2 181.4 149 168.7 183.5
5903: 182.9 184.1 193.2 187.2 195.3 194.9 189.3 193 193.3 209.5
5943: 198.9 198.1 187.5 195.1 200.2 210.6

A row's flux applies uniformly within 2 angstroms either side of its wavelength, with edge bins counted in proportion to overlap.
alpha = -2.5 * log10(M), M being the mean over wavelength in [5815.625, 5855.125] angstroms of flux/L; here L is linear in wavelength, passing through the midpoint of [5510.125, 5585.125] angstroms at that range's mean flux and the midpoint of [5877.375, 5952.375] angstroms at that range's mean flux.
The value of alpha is -0.055 mag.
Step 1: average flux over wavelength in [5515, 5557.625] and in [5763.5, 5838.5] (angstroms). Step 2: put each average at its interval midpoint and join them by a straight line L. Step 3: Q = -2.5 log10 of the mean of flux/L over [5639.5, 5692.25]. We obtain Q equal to 0.01 mag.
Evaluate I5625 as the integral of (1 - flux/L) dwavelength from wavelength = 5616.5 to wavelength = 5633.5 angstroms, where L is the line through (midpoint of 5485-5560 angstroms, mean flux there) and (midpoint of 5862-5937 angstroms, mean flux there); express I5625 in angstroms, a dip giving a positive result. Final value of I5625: -0.3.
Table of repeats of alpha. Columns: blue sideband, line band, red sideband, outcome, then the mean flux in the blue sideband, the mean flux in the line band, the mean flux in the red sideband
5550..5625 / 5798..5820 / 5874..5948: -0.053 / 198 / 202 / 189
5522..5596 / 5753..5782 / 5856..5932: -0.086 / 197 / 207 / 188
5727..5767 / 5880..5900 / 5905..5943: 0.106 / 200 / 177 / 194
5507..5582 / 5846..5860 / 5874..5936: -0.071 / 198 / 201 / 187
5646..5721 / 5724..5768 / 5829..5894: -0.033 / 195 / 200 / 193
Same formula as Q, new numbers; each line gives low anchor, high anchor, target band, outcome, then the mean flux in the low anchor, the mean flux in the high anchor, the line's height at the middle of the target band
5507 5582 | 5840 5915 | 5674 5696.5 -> -0.01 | 198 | 190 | 194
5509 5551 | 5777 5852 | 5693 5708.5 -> 0.01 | 196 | 201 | 199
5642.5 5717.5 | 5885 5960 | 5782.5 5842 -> -0.05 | 196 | 189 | 192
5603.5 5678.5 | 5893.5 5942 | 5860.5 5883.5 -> -0.03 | 198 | 190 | 191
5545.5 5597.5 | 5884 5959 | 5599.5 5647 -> -0.02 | 197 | 189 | 196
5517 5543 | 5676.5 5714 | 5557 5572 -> -0.01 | 196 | 196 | 196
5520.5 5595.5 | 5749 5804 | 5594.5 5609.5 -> 0.02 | 197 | 204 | 198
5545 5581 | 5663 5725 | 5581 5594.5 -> 0.04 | 199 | 195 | 199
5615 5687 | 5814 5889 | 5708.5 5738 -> 0.01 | 197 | 198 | 197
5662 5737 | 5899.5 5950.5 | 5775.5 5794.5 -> -0.06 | 196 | 193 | 195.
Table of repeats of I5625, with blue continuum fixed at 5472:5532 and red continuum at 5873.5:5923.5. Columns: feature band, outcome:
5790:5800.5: -0.4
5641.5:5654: -0.2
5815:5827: -0.9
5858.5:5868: 0.0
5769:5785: -1.4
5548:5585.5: -0.6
